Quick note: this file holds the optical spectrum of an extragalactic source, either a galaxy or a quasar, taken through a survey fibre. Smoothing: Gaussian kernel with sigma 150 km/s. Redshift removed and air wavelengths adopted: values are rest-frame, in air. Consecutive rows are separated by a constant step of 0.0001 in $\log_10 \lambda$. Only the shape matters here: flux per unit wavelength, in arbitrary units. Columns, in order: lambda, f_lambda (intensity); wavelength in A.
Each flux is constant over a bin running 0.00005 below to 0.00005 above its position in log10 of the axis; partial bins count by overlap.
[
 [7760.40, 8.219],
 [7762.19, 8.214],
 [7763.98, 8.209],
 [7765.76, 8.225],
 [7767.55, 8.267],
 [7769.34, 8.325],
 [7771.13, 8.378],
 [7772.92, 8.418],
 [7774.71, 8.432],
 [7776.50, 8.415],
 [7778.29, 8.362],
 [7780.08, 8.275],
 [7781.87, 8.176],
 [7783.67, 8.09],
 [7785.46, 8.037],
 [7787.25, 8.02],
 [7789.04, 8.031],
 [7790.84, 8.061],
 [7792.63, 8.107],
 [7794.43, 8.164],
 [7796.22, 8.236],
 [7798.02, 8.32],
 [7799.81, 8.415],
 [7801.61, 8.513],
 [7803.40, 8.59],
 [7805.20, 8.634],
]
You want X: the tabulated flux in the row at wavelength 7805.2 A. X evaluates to 8.634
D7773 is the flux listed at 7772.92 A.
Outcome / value 8.418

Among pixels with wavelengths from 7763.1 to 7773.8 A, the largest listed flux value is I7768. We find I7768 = 8.418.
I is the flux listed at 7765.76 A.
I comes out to 8.225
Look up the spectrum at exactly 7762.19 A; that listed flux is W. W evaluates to 8.214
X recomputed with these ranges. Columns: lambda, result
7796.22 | 8.236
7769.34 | 8.325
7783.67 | 8.09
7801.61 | 8.513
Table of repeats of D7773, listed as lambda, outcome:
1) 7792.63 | 8.107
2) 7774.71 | 8.432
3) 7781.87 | 8.176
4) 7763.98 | 8.209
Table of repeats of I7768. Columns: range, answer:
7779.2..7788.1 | 8.275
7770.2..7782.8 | 8.432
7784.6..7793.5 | 8.107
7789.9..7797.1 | 8.236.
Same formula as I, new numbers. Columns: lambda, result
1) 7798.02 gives 8.32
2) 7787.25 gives 8.02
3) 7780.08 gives 8.275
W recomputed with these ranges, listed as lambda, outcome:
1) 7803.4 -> 8.59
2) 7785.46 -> 8.037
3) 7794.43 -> 8.164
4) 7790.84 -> 8.061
